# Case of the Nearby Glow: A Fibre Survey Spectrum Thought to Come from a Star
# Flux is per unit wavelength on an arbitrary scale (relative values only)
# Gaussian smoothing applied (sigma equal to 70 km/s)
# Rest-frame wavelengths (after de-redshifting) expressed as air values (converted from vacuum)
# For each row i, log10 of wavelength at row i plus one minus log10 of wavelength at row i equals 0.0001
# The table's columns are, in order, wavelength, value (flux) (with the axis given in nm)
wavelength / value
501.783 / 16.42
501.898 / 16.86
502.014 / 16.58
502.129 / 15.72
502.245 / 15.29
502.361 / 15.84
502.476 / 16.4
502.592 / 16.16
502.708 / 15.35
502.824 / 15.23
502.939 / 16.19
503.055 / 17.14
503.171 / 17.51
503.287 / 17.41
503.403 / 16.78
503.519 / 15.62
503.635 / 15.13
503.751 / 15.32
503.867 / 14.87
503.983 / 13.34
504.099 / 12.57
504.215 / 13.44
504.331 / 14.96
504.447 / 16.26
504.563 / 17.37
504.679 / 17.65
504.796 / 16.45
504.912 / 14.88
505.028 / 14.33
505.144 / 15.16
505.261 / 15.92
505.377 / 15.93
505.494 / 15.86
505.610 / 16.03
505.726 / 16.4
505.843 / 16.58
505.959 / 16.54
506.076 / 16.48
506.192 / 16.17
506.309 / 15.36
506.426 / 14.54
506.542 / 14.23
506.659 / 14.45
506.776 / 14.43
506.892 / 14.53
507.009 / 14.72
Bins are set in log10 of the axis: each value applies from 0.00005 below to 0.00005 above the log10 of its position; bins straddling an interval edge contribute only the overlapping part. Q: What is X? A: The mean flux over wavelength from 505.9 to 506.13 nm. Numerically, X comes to 16.5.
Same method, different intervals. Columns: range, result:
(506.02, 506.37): 16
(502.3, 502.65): 16.1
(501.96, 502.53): 16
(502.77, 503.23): 16.5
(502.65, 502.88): 15.3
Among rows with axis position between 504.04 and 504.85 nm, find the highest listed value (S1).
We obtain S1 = 17.65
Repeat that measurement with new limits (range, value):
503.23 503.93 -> 17.41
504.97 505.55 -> 15.93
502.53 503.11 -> 17.14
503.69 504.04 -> 15.32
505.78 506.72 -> 16.58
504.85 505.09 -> 14.88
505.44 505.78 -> 16.4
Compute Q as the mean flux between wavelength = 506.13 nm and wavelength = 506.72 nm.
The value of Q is 14.9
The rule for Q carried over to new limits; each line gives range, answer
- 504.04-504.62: 14.9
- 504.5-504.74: 17.4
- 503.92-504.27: 13.1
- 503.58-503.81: 15.2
